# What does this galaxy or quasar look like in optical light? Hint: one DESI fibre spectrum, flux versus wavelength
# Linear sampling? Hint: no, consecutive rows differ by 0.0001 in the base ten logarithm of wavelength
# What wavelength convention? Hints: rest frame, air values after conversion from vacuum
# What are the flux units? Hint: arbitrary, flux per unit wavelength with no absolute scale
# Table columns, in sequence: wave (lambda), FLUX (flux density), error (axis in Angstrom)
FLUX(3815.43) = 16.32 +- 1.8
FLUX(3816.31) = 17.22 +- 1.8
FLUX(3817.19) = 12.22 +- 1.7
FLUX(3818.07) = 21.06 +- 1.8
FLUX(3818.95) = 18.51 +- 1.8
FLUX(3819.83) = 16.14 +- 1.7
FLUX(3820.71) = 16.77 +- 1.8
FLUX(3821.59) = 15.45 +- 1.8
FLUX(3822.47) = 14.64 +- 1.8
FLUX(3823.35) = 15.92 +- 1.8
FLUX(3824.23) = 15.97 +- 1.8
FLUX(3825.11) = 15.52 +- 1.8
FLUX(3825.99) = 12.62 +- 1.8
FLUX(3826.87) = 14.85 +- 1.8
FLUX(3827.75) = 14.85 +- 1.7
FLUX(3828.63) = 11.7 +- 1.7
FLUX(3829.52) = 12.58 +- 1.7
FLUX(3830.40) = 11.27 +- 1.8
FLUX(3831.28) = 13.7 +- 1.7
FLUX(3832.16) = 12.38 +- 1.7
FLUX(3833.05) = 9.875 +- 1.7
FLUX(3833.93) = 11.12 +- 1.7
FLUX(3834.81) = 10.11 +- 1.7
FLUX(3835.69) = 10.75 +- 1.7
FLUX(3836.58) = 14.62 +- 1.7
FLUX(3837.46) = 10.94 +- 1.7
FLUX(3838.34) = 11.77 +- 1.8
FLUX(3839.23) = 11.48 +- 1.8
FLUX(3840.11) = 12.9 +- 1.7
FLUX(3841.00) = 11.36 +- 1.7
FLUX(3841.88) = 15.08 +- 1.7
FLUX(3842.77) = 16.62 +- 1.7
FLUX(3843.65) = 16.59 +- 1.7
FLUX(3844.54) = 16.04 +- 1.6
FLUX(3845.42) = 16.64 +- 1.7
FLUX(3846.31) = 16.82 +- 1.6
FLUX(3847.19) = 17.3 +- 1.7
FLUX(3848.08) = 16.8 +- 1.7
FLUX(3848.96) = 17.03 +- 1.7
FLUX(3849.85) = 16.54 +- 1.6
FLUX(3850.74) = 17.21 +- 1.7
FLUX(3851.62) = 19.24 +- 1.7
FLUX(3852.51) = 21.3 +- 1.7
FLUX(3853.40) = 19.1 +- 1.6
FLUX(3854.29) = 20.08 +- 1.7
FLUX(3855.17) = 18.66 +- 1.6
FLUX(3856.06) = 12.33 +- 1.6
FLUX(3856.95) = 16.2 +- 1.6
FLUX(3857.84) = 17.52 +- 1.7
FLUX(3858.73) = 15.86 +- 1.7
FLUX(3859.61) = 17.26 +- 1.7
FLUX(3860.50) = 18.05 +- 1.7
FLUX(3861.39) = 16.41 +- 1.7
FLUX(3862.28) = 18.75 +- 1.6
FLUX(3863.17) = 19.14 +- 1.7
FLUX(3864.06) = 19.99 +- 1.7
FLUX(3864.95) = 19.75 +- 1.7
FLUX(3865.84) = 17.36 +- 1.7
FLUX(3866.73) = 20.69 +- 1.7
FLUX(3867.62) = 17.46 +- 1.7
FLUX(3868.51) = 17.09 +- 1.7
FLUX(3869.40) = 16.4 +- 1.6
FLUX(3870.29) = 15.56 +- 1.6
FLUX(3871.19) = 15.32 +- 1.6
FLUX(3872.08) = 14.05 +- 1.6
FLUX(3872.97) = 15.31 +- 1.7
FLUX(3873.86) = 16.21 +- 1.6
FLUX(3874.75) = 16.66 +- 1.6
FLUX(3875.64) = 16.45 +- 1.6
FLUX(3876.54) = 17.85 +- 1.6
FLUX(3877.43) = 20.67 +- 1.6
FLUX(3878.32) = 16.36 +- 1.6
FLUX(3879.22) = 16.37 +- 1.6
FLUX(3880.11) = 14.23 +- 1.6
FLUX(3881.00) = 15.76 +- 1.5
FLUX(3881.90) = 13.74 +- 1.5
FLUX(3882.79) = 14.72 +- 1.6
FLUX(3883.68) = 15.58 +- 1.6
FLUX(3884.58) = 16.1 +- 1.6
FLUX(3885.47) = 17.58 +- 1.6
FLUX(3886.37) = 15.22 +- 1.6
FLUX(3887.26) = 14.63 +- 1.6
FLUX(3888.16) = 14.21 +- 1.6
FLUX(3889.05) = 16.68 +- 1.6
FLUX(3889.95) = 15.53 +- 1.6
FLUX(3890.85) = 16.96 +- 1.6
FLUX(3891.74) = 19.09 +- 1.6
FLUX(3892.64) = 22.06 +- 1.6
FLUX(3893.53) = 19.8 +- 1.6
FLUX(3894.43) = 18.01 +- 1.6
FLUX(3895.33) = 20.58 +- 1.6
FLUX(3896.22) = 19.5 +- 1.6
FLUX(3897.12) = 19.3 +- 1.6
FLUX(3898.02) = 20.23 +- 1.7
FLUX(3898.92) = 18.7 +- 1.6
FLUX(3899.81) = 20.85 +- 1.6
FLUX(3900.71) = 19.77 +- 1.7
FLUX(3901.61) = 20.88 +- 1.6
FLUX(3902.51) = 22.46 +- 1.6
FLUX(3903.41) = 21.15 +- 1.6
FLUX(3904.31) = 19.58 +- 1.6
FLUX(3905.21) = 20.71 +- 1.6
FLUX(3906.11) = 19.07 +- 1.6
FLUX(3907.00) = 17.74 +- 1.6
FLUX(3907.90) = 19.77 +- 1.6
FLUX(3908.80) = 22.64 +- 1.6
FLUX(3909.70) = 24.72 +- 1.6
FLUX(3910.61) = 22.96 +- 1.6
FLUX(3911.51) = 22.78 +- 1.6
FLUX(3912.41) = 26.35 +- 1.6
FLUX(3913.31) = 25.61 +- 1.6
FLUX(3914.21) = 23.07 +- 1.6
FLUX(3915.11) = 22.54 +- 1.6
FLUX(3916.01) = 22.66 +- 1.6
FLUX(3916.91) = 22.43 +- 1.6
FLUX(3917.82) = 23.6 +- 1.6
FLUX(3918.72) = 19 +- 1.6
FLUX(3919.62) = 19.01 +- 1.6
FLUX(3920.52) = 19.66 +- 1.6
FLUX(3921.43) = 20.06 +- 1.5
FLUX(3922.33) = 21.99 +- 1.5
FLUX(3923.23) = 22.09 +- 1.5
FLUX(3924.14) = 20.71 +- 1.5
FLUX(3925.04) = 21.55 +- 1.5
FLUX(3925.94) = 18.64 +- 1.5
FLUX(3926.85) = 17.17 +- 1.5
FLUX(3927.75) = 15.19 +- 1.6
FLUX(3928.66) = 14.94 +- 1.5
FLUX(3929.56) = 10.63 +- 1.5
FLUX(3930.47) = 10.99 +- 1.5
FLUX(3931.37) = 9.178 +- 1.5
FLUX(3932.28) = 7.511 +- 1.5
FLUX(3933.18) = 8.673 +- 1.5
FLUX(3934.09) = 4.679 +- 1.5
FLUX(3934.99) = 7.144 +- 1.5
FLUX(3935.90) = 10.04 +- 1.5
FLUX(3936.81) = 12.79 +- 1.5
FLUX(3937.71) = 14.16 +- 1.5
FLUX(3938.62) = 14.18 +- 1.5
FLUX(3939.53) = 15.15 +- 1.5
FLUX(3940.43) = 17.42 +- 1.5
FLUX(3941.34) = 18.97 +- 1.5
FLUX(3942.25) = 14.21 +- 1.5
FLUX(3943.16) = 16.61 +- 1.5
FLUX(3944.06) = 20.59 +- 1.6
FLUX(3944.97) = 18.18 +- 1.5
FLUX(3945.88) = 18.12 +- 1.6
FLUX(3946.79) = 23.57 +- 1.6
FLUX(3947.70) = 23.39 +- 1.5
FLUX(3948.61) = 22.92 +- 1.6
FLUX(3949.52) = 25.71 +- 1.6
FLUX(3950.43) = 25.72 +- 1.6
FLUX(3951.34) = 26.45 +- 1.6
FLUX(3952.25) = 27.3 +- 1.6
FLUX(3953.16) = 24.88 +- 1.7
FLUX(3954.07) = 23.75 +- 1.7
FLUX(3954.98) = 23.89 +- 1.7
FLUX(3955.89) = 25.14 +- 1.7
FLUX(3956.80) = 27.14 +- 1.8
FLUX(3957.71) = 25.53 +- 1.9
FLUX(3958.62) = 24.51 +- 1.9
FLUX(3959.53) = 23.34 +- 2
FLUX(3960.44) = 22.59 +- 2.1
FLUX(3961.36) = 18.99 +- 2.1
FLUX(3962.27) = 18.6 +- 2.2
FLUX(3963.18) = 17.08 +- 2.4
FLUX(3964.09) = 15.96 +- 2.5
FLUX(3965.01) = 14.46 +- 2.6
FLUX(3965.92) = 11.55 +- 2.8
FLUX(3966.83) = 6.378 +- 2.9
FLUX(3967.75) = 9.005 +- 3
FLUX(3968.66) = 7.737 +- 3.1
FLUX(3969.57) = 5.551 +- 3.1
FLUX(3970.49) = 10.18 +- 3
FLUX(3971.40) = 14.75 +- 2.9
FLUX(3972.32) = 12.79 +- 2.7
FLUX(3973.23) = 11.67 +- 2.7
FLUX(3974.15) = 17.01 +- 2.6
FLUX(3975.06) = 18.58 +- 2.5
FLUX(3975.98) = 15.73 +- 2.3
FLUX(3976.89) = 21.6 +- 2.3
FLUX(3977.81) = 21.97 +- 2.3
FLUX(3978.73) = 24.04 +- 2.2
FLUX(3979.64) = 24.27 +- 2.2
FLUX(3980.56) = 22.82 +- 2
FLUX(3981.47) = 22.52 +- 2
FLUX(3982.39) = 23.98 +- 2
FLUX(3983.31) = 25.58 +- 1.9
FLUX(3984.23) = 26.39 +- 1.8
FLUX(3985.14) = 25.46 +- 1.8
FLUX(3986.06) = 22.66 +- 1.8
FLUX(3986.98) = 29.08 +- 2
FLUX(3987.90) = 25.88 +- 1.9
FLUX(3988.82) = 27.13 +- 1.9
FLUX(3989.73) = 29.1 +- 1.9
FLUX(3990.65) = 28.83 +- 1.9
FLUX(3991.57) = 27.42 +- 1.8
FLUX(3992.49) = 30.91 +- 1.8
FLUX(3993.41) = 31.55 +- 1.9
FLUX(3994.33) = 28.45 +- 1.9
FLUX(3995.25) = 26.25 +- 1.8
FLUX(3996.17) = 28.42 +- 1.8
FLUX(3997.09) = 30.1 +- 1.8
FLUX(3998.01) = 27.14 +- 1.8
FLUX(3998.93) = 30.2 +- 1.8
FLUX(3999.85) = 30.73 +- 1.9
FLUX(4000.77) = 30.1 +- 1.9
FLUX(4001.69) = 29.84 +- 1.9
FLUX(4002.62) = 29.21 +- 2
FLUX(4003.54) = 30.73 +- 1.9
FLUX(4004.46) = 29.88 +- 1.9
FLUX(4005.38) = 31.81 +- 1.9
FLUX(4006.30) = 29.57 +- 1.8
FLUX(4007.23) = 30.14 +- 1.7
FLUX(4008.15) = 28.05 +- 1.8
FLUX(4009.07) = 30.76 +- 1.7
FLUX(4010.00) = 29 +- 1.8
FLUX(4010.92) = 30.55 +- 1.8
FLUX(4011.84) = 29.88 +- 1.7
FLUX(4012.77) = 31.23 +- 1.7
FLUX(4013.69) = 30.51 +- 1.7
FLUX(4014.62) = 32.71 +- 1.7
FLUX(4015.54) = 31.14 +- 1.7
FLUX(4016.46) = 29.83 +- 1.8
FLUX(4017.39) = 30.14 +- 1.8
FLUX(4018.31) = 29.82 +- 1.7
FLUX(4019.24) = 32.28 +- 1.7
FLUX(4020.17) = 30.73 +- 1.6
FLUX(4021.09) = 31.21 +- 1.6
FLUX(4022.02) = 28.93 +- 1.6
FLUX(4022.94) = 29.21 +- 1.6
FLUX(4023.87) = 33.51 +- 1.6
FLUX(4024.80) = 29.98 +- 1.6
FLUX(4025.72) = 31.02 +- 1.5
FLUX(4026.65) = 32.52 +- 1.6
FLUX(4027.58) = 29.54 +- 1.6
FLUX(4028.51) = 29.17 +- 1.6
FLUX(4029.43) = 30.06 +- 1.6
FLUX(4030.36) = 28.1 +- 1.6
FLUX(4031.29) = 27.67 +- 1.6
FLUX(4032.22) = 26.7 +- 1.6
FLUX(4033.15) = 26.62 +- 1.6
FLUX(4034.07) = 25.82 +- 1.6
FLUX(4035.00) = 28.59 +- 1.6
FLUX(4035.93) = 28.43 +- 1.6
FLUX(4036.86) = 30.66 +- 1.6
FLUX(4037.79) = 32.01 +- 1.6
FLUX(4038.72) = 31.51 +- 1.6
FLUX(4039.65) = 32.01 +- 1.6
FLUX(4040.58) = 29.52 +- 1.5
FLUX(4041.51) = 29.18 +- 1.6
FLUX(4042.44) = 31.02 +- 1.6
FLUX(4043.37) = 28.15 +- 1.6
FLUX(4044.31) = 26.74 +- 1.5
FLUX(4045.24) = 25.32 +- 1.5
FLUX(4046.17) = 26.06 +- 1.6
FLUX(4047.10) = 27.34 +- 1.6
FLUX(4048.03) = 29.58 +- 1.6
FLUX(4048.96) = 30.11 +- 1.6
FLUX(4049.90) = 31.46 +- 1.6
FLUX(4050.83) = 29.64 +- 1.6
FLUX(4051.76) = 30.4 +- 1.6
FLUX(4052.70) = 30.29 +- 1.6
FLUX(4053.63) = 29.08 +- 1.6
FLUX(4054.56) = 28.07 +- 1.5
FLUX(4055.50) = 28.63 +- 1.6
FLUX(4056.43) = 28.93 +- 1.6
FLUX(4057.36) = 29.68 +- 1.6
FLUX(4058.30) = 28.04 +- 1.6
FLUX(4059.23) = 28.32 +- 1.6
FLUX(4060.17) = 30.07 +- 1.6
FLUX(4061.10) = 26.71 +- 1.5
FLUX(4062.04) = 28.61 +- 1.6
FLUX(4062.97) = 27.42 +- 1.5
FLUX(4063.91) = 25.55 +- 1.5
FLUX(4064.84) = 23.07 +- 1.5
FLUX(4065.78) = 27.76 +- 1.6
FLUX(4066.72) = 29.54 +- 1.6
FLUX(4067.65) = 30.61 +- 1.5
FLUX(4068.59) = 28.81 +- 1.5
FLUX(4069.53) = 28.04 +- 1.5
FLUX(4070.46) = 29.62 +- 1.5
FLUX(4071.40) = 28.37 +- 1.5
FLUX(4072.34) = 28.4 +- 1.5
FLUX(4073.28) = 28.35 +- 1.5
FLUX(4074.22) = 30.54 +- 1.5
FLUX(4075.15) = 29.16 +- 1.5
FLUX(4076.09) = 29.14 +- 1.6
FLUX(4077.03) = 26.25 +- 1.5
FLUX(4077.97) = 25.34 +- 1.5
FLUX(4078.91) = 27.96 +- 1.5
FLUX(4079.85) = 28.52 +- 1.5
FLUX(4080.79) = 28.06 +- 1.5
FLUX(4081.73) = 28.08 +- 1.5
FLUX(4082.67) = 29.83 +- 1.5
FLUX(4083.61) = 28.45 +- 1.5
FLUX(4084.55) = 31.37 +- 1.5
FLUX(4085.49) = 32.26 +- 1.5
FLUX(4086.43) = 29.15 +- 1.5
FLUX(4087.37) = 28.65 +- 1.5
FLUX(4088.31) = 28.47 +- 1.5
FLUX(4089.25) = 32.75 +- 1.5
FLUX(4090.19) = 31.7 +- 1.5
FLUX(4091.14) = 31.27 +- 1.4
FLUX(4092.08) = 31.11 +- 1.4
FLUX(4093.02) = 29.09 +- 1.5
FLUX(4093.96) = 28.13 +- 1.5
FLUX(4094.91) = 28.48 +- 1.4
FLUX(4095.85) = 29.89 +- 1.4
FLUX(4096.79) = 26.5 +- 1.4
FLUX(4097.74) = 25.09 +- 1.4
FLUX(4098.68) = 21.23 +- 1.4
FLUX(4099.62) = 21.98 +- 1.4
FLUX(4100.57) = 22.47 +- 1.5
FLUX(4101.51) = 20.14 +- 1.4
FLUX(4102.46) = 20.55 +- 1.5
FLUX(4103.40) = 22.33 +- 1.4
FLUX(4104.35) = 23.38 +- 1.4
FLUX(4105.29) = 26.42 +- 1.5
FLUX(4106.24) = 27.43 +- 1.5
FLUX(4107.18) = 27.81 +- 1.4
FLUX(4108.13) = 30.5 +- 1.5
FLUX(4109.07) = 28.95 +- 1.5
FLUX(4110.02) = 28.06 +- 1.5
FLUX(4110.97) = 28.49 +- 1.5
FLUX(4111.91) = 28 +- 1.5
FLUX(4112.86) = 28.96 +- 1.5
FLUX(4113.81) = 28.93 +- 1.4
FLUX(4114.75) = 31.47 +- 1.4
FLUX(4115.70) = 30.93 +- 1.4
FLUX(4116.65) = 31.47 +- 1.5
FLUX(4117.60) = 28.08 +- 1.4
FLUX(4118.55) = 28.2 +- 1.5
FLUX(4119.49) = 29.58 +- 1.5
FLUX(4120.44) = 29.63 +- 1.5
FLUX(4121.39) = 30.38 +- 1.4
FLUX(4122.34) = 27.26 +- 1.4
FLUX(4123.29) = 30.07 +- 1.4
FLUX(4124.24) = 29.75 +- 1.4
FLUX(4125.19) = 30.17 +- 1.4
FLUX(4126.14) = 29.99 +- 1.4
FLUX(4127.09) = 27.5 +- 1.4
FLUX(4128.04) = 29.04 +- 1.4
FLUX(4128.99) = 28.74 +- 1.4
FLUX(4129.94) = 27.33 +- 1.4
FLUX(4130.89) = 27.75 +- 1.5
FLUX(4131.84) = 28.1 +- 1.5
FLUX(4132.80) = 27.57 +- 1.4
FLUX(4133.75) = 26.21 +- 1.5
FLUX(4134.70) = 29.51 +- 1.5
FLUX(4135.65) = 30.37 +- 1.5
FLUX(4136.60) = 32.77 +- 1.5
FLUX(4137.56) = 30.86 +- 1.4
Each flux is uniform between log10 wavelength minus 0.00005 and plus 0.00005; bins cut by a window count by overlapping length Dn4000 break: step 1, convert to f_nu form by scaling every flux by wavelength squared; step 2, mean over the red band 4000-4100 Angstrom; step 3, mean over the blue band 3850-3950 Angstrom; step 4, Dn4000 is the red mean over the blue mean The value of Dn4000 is 1.8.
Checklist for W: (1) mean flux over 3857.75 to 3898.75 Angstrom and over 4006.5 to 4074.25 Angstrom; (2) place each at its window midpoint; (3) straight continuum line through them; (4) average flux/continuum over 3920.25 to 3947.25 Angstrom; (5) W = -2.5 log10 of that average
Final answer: 0.35 mag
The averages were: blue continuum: 17.2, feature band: 15.5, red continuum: 29.3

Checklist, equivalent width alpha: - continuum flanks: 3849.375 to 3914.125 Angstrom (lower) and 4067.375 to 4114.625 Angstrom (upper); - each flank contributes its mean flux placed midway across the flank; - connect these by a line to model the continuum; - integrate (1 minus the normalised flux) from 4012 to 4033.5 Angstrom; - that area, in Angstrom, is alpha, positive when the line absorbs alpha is -4.7 Angstrom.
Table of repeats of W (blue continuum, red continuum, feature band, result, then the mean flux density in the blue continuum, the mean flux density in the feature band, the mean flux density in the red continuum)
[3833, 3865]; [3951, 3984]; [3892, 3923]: -0.206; 15.9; 21.2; 19.1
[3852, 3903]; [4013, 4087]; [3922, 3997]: 0.187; 17.6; 19.6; 29.1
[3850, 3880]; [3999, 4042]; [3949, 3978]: 0.332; 17.4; 18.6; 30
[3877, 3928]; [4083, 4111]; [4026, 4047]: -0.160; 19.5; 28.9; 27.4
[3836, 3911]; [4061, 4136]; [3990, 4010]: -0.249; 17.4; 29.5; 28.1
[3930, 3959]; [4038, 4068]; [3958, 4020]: -0.065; 18.4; 24.3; 28.7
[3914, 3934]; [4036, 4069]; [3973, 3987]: 0.022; 17.5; 22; 28.8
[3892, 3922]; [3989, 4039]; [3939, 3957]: 0.124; 21.1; 21.9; 29.8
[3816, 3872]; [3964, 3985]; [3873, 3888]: -0.003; 15.7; 16.1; 16.9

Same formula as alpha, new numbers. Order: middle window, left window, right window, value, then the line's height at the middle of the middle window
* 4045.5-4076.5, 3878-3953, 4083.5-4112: -3.7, 25.6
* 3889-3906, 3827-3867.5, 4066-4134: -1.4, 18.1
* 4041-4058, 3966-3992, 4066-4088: -1.6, 26.3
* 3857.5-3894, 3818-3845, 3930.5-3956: -3.7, 15.4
